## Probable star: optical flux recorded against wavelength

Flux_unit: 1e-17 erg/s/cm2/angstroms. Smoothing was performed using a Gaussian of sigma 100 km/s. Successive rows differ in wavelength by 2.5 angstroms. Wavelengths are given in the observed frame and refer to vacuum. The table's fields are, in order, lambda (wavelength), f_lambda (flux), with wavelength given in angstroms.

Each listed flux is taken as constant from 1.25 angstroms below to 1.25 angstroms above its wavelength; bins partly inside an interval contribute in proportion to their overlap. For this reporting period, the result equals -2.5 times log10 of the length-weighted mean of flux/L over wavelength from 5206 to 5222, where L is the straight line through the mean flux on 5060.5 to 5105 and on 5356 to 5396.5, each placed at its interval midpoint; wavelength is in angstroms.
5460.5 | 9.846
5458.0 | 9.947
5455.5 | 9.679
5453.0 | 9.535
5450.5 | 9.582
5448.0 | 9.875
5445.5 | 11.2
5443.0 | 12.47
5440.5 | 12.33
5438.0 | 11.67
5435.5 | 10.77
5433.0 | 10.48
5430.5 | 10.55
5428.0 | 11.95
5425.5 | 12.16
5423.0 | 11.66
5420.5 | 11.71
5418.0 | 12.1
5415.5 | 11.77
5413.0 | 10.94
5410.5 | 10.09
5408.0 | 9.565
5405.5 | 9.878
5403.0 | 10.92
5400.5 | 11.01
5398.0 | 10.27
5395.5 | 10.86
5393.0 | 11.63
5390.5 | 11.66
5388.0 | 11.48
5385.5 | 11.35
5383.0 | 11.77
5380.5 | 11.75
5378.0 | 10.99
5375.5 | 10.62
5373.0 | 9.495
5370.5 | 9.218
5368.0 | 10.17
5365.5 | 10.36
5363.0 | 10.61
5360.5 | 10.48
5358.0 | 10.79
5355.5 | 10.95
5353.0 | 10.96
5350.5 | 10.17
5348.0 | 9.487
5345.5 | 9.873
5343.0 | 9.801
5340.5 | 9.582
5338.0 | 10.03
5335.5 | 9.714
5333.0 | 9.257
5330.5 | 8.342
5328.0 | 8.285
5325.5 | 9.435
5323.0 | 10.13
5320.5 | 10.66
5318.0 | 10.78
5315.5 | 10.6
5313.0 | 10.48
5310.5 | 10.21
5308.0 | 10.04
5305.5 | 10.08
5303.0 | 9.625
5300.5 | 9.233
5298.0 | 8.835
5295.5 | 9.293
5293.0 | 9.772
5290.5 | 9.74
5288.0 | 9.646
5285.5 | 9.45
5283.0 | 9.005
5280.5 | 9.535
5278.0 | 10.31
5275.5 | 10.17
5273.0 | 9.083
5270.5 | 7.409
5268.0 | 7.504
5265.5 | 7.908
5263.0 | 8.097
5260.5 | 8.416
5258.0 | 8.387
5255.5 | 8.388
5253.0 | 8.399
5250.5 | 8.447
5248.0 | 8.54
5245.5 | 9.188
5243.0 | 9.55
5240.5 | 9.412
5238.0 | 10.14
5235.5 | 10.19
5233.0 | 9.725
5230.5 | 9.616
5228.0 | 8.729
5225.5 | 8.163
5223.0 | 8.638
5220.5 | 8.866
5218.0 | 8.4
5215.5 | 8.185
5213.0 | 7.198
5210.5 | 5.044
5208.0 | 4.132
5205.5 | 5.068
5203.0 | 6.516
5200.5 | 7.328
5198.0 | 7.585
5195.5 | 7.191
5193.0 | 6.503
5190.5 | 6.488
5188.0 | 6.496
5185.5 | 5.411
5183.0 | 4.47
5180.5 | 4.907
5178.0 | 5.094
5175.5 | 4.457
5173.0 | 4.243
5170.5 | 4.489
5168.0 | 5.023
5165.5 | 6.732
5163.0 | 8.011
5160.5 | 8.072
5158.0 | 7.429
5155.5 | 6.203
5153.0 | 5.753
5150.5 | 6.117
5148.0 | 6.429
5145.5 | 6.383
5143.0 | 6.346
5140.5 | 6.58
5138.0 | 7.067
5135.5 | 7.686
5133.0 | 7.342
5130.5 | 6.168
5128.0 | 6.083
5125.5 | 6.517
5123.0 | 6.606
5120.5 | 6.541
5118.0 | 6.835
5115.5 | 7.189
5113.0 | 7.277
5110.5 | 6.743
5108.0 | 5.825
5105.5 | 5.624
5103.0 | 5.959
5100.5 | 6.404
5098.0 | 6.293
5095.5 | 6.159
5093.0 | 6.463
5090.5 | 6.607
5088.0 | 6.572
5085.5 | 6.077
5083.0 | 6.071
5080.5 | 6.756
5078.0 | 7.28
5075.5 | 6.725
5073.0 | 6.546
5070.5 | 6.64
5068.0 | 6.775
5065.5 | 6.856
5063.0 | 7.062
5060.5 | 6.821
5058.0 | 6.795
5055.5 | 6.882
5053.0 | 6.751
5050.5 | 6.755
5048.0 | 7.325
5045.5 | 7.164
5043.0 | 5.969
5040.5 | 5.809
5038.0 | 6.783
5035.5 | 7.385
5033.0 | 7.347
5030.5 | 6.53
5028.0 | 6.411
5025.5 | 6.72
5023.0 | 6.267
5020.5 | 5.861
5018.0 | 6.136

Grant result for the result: 0.22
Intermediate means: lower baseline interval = 6.54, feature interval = 6.91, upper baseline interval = 10.8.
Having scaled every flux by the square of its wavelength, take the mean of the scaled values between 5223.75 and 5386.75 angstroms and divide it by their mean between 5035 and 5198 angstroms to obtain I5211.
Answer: 1.6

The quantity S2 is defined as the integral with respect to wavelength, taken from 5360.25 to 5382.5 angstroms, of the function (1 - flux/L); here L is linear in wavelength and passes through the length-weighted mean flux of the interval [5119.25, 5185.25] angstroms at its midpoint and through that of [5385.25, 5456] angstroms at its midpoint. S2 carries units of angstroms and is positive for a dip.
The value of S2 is -0.7 angstroms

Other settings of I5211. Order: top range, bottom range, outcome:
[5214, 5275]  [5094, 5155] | 1.41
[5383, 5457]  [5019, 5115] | 1.91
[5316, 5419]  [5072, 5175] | 1.77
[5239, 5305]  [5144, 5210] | 1.55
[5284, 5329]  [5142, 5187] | 1.76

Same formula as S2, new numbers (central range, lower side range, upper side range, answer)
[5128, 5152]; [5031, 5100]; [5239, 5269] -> 2.5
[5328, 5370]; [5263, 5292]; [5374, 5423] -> 1.1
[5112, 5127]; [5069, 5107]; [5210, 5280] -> 0.1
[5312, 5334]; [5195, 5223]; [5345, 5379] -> -0.8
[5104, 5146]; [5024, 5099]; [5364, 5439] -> 4.7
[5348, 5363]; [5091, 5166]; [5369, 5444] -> -0.4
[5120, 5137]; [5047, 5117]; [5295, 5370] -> 1.2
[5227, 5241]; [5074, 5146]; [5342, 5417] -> -2.0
